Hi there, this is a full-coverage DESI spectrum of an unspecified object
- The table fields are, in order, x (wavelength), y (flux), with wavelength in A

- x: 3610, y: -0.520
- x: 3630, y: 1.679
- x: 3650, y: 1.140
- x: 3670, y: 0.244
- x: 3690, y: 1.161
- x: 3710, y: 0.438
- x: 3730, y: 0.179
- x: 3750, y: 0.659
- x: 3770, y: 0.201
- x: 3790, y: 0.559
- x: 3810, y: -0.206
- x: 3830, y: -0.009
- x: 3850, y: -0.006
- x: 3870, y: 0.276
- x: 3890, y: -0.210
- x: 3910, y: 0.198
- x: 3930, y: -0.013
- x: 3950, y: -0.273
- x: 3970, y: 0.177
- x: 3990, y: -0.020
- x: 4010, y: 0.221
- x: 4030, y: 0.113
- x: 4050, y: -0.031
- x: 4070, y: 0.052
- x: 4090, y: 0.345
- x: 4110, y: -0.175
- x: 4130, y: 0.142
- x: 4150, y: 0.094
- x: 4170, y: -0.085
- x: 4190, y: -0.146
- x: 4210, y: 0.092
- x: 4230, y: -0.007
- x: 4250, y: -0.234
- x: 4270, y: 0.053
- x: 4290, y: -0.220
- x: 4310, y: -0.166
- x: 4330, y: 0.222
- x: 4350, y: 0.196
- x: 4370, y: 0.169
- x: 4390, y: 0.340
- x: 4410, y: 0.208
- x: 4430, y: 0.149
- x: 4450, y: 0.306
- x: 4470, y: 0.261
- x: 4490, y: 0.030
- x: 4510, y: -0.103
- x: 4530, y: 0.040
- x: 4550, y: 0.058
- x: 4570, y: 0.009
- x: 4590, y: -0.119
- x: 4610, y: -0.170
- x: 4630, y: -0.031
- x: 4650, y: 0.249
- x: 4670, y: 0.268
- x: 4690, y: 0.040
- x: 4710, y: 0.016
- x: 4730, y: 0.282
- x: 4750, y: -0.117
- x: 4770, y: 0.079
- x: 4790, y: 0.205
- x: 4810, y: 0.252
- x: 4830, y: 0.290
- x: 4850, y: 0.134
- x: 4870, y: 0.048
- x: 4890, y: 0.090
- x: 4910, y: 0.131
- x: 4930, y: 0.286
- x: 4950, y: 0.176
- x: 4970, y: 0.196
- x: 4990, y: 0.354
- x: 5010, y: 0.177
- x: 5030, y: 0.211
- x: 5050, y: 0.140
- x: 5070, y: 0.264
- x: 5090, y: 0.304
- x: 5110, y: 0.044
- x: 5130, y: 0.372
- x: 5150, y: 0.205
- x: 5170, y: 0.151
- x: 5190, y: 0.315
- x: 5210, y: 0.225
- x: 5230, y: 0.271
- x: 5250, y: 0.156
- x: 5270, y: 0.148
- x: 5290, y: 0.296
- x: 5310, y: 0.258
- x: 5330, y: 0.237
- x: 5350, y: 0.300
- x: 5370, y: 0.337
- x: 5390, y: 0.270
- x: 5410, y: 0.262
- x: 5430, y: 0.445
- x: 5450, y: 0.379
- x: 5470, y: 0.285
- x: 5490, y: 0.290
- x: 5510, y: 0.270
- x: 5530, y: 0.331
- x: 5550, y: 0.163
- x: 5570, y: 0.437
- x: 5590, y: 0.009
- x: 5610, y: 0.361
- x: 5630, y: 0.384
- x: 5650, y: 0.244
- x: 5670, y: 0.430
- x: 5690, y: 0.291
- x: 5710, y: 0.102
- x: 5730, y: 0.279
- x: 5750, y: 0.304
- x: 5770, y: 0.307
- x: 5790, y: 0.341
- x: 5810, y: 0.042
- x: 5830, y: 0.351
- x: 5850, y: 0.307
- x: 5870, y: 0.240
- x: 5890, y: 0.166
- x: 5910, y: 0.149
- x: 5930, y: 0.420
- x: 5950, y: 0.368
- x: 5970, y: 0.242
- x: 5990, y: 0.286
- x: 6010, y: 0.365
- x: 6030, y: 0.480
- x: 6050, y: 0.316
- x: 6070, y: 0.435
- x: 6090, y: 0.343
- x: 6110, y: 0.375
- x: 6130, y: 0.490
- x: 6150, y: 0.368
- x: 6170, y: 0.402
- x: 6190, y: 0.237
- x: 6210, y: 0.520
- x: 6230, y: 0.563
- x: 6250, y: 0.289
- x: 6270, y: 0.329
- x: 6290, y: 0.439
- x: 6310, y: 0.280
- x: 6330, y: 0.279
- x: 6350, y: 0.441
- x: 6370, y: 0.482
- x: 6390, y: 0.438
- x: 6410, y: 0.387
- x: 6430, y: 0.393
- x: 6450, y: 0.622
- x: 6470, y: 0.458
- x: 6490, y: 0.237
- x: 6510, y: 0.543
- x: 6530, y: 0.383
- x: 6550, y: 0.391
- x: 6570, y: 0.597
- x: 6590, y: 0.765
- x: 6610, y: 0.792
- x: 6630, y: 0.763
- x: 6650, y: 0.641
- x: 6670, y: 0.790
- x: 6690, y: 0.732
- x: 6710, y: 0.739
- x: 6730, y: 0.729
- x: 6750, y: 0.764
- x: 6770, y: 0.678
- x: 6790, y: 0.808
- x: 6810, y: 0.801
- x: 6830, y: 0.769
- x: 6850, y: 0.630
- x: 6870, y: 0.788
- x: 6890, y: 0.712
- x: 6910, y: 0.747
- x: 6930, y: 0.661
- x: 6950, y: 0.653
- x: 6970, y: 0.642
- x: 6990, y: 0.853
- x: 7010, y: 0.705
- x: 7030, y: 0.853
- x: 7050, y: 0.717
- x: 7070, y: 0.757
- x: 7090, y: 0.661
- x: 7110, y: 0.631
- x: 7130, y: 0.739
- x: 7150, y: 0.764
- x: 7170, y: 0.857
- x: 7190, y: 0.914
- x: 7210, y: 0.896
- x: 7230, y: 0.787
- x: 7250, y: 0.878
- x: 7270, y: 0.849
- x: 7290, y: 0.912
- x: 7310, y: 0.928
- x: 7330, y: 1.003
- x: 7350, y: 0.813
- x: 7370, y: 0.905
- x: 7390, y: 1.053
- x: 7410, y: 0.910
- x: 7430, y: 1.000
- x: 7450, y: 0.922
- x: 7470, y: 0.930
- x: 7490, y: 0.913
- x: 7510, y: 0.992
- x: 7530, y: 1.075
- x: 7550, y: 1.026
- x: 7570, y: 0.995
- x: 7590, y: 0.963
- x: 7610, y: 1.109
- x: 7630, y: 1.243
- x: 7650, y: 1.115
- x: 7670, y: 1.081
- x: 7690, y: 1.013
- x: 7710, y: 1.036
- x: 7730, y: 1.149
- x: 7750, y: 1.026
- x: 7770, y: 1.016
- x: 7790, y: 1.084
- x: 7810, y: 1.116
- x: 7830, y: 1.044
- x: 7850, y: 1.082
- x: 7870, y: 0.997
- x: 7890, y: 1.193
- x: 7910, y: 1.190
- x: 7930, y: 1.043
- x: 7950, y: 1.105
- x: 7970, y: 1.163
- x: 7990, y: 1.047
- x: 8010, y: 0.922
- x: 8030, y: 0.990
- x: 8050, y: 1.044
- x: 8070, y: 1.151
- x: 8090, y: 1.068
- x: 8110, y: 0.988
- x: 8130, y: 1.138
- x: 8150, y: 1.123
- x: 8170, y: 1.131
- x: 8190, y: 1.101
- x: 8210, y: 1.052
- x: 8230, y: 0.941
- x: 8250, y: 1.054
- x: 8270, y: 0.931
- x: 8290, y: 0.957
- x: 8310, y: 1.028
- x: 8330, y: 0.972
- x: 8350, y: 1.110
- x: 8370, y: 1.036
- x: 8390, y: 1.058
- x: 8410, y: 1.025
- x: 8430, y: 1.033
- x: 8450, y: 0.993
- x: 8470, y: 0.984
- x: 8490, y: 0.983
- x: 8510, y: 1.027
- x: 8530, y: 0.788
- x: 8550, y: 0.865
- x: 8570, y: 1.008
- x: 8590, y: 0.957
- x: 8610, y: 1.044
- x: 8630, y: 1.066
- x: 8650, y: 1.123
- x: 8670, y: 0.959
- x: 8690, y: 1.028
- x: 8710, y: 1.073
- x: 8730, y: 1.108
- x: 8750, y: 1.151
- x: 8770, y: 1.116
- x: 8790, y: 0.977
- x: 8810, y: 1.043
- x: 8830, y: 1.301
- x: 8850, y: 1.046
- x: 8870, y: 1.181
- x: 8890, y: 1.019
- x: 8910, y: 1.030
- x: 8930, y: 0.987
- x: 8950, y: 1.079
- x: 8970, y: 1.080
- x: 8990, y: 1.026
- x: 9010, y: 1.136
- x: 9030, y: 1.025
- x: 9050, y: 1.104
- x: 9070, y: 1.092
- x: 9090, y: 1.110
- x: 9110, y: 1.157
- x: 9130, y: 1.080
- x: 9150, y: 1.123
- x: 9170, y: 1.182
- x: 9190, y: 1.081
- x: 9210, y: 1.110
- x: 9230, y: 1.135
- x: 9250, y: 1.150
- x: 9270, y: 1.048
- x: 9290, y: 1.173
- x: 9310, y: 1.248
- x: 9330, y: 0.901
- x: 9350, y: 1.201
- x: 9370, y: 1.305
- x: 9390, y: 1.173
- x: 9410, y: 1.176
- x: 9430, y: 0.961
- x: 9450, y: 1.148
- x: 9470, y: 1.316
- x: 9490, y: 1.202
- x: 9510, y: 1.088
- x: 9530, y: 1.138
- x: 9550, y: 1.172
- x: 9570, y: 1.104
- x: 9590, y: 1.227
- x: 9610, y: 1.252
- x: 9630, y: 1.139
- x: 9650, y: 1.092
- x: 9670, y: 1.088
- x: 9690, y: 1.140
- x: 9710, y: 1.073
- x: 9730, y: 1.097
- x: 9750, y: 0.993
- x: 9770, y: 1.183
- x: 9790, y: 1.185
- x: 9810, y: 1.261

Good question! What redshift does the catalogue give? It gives 0.649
